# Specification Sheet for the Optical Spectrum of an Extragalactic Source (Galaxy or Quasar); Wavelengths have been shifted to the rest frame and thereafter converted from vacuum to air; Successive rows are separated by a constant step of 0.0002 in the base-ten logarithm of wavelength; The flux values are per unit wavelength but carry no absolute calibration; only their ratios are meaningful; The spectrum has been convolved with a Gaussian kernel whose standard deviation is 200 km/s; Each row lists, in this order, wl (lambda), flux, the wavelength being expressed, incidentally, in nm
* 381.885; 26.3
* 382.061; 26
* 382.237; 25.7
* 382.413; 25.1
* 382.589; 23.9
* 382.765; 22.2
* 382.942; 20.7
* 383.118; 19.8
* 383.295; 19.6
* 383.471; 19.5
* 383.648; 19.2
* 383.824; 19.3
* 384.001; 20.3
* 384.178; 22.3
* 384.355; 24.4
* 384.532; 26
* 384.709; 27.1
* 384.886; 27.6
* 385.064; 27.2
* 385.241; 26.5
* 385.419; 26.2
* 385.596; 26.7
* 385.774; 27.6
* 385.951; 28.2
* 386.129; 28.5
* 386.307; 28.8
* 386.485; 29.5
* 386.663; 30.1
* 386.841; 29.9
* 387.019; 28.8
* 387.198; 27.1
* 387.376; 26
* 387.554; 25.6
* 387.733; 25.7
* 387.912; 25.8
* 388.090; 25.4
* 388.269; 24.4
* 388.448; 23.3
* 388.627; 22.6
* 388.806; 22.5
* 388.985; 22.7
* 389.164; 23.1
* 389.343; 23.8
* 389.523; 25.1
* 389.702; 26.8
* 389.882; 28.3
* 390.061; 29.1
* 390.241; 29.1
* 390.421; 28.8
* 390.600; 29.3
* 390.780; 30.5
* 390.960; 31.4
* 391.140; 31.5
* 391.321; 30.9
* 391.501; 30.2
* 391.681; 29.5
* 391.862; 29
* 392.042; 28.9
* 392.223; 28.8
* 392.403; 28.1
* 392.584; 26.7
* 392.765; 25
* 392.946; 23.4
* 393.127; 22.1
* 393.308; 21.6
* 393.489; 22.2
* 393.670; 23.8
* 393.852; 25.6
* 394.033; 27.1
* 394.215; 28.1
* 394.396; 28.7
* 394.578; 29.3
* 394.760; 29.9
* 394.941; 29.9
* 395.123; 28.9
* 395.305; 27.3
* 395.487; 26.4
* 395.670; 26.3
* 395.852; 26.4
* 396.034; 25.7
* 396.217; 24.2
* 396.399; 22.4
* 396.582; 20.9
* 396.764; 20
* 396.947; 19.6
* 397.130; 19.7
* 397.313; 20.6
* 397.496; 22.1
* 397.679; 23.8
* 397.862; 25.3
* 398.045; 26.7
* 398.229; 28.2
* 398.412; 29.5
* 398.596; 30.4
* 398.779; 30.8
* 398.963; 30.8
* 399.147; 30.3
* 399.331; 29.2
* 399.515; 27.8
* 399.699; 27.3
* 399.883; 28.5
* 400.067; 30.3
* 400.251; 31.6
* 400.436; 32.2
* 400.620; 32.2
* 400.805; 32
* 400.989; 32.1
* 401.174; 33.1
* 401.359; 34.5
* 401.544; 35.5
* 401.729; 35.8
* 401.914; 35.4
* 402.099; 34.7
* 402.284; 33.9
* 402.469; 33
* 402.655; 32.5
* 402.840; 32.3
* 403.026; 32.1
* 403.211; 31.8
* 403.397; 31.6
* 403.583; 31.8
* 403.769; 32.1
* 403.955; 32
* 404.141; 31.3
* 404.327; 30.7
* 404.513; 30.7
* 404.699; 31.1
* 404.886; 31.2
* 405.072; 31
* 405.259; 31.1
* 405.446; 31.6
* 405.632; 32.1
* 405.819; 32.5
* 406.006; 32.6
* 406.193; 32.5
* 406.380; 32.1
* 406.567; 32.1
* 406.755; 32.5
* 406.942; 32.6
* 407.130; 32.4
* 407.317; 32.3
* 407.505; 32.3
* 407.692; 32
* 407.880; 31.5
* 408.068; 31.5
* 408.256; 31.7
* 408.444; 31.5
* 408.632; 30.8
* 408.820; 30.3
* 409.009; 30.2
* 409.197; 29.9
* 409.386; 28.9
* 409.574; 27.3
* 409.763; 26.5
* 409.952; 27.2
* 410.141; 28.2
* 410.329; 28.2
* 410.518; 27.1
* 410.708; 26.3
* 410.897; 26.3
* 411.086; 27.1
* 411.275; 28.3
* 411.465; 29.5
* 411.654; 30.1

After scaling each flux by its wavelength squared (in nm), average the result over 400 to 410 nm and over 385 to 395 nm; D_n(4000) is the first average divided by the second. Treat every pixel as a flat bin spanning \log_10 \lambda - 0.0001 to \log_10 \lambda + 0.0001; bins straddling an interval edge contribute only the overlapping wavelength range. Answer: 1.27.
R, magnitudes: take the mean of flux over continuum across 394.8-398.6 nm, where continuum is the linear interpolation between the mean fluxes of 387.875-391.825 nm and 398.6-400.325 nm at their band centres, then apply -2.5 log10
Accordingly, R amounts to 0.16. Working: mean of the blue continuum 27.1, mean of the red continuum 29.6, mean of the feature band 24.9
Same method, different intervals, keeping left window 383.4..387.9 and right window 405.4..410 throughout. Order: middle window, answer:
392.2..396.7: 0.086 mag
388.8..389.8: 0.113 mag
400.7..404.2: -0.109 mag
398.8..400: 0.002 mag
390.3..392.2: -0.102 mag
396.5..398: 0.304 mag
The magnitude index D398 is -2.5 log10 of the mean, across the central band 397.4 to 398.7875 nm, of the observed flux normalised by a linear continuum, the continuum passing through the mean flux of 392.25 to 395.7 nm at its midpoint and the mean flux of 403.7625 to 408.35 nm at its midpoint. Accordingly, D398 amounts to 0.05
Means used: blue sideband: 26.4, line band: 26.9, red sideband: 31.8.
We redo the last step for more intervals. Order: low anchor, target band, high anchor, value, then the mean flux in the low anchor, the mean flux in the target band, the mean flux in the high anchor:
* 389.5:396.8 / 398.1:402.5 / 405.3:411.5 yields -0.108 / 27.1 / 31.6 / 30.2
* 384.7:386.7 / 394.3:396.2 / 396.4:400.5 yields -0.036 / 27.8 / 27.7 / 26.5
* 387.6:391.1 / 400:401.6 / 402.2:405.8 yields -0.068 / 26.3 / 32.6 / 31.8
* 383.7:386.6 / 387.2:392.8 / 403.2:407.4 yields 0.014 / 26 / 27.1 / 31.8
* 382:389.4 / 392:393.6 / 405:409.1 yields 0.087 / 24.9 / 25.1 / 31.8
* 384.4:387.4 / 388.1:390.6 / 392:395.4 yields 0.071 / 27.7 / 25.5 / 26.6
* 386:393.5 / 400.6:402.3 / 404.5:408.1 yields -0.119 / 27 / 34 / 31.9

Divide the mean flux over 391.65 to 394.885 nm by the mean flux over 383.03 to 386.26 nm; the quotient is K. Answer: 1.09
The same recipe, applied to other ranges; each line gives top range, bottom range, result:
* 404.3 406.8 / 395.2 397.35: 1.36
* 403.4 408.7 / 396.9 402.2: 1.08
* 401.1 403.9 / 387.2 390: 1.34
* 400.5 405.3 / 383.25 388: 1.26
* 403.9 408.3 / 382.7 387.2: 1.27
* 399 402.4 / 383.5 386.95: 1.23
